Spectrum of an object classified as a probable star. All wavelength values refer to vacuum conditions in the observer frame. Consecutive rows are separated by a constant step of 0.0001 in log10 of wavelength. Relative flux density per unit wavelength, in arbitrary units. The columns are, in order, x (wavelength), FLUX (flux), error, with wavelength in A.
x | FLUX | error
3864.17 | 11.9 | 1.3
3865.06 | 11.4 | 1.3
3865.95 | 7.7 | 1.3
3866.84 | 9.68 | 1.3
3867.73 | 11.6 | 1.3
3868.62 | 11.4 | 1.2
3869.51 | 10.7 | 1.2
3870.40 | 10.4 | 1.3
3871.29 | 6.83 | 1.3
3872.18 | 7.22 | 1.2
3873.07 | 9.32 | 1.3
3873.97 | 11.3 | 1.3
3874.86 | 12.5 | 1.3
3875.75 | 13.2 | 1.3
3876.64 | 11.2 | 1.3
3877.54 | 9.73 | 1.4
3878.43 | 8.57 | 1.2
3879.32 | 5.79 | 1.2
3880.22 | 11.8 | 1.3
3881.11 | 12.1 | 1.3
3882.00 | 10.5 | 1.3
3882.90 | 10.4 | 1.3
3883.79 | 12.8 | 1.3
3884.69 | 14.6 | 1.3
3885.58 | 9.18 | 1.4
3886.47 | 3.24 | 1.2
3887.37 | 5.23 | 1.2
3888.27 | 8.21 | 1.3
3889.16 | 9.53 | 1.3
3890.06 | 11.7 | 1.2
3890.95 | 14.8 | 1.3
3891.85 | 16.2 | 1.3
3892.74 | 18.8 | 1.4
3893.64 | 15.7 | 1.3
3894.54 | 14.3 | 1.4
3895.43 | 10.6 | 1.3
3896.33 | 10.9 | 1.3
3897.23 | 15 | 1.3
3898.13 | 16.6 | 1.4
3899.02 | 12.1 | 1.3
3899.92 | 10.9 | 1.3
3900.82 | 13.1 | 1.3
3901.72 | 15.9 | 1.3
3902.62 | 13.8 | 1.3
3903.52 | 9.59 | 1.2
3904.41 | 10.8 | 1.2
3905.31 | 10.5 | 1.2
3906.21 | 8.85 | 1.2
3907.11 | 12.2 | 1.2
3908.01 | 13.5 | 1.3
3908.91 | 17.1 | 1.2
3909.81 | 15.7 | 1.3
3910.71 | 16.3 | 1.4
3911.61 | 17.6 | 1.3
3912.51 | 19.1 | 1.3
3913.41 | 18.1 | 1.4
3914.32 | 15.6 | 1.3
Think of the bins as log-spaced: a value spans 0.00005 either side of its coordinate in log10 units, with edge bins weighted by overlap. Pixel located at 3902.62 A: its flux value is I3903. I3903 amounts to 13.8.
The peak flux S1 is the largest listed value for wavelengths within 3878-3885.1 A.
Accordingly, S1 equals 14.6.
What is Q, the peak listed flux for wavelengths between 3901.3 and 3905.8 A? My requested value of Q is 15.9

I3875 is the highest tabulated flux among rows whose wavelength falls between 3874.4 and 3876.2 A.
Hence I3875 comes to 13.2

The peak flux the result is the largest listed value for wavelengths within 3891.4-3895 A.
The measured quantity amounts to 18.8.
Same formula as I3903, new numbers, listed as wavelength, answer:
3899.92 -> 10.9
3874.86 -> 12.5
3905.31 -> 10.5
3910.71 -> 16.3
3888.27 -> 8.21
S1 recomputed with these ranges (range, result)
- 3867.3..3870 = 11.6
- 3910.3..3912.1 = 17.6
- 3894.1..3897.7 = 15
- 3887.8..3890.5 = 11.7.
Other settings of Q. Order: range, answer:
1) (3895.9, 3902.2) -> 16.6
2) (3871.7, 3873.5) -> 9.32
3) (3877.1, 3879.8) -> 9.73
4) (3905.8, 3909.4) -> 17.1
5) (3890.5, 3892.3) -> 16.2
